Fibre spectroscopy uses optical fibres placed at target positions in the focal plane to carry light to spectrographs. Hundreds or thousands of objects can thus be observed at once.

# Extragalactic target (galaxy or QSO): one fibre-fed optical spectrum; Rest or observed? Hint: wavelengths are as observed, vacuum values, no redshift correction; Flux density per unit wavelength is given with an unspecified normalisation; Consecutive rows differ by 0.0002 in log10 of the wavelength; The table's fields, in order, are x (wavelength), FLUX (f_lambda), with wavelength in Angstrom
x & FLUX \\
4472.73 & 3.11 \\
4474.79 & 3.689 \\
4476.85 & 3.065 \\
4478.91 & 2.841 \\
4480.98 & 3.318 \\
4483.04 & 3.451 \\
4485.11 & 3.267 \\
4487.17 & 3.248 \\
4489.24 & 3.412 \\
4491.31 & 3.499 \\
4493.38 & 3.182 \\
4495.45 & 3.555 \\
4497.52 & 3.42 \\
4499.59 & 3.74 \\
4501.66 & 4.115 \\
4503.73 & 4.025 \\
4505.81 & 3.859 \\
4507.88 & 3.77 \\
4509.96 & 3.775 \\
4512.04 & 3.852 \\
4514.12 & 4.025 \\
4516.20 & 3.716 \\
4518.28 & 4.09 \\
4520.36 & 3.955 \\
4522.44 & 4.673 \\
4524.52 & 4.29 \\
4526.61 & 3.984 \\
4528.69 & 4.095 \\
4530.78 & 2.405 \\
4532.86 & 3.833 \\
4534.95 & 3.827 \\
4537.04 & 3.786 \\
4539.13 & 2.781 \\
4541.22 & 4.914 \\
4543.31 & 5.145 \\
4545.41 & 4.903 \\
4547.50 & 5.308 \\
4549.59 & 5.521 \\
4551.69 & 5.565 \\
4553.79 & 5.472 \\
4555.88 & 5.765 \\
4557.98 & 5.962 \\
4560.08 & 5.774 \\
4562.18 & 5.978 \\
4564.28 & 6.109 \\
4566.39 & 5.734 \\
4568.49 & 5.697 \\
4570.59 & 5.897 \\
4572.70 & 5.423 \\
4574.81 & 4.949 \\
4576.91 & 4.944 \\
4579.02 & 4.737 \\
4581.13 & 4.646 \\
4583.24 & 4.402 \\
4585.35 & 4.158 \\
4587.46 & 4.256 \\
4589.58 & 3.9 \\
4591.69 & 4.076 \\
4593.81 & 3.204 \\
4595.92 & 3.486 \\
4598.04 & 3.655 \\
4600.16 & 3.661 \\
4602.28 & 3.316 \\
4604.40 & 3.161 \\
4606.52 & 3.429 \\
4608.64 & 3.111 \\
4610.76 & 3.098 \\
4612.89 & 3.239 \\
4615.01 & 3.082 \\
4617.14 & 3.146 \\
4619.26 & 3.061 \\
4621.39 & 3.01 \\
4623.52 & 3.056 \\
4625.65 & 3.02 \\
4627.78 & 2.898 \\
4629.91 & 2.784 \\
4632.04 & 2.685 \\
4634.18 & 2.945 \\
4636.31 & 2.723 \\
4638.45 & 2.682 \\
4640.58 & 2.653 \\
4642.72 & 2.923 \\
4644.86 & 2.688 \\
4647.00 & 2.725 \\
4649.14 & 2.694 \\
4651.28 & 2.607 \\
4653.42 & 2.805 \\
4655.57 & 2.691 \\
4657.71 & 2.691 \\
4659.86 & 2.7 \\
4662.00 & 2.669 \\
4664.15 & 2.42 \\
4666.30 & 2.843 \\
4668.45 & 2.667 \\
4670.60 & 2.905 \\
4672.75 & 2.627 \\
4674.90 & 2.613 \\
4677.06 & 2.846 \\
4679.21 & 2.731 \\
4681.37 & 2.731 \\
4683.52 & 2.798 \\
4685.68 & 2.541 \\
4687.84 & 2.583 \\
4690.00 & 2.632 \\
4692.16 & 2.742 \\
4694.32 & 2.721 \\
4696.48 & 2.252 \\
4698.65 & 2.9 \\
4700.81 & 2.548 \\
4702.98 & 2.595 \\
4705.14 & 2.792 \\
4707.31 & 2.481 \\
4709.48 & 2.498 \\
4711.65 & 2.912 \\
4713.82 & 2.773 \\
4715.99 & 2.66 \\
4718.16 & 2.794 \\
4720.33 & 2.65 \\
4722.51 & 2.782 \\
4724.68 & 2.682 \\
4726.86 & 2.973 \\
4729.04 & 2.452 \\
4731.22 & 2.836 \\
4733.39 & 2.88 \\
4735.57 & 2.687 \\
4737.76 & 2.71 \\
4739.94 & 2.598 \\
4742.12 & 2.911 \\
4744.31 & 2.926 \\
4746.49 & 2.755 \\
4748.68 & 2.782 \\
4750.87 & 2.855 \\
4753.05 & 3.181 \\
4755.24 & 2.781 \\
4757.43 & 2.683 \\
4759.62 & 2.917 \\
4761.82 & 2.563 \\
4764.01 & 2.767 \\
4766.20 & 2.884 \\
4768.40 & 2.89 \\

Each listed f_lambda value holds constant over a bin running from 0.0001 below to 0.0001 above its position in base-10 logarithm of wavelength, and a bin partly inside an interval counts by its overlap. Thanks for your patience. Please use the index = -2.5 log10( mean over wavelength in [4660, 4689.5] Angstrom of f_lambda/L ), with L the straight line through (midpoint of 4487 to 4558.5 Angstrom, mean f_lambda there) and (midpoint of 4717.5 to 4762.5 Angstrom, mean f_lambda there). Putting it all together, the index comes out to 0.19 mag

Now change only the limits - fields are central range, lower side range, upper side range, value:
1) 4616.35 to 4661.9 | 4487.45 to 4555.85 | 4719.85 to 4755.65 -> 0.20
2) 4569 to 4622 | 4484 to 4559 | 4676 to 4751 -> -0.09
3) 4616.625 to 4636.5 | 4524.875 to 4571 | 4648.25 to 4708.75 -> 0.21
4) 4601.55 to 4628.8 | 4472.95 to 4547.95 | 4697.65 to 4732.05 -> 0.04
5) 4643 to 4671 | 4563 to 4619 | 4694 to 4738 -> 0.24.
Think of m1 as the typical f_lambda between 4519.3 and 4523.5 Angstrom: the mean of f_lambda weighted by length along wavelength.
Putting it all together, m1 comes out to 4.32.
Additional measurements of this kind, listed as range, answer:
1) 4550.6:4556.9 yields 5.6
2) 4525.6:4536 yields 3.63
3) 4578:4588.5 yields 4.44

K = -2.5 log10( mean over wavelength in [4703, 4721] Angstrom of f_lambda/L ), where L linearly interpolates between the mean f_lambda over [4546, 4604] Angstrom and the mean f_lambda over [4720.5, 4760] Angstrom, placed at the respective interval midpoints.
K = 0.17 mag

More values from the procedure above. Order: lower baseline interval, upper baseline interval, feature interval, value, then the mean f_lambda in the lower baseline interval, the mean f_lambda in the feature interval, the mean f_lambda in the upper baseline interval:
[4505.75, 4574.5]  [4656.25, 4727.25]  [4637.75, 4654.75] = 0.20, 4.68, 2.72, 2.69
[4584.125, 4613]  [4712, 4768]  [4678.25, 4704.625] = 0.15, 3.57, 2.65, 2.78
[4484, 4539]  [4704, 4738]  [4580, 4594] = -0.23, 3.73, 4.15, 2.72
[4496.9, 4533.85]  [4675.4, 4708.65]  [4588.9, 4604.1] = -0.08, 3.87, 3.58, 2.66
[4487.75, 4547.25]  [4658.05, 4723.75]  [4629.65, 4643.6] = 0.11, 3.89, 2.77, 2.68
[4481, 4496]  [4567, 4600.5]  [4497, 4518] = -0.08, 3.36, 3.85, 4.48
